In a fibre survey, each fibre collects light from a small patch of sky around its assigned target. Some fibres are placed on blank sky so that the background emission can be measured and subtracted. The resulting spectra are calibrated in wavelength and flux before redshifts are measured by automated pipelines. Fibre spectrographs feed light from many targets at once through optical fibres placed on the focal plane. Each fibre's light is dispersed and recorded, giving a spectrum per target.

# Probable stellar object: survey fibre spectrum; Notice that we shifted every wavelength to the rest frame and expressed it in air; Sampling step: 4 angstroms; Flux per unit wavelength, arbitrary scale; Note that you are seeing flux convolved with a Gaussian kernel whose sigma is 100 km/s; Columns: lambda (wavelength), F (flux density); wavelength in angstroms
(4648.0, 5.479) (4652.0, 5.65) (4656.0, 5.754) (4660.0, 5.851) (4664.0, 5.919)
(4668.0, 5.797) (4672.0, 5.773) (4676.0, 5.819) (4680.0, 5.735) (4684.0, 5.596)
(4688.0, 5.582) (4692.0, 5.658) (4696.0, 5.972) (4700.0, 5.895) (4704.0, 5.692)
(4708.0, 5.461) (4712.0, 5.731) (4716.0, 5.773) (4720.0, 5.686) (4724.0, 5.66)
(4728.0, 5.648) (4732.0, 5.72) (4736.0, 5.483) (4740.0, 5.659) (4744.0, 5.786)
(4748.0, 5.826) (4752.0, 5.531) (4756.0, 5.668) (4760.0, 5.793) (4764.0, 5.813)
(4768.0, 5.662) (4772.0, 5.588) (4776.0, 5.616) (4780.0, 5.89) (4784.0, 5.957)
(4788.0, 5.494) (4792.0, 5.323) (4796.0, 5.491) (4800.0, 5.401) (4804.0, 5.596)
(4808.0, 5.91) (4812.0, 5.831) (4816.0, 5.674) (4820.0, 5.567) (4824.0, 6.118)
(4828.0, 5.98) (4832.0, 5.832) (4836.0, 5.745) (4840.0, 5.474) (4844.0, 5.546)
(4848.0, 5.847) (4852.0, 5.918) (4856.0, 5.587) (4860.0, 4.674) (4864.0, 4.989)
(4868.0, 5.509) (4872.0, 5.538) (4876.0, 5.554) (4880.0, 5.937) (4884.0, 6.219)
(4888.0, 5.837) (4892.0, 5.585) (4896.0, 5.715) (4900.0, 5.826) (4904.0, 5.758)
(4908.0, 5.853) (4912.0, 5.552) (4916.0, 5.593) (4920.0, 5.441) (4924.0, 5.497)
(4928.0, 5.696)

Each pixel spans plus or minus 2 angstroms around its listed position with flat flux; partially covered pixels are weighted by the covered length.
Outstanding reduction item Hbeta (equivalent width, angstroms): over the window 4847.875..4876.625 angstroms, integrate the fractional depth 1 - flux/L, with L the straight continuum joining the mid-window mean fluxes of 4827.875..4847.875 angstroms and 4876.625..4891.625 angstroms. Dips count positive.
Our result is 1.9 angstroms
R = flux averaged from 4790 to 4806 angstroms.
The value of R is 5.45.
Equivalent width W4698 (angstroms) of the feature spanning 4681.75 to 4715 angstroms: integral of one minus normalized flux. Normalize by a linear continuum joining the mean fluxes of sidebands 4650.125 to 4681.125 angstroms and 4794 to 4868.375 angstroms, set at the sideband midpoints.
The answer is 0.31 angstroms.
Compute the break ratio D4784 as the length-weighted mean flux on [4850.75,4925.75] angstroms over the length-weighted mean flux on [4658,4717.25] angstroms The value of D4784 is 0.98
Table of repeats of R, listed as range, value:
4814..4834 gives 5.83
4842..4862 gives 5.51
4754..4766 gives 5.76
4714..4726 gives 5.71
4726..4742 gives 5.63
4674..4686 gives 5.72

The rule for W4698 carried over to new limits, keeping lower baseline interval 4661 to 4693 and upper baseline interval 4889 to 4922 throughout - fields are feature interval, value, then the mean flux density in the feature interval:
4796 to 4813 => 0.1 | 5.65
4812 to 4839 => -0.5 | 5.81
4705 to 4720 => 0.2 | 5.66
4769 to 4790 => 0.0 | 5.71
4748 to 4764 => 0.0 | 5.7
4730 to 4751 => 0.1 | 5.69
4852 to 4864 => 0.9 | 5.24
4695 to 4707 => -0.2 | 5.81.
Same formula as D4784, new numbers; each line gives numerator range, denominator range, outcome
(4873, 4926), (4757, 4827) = 1.00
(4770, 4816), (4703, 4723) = 1.00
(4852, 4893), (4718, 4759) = 0.98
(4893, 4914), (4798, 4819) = 1.01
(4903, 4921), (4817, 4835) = 0.96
